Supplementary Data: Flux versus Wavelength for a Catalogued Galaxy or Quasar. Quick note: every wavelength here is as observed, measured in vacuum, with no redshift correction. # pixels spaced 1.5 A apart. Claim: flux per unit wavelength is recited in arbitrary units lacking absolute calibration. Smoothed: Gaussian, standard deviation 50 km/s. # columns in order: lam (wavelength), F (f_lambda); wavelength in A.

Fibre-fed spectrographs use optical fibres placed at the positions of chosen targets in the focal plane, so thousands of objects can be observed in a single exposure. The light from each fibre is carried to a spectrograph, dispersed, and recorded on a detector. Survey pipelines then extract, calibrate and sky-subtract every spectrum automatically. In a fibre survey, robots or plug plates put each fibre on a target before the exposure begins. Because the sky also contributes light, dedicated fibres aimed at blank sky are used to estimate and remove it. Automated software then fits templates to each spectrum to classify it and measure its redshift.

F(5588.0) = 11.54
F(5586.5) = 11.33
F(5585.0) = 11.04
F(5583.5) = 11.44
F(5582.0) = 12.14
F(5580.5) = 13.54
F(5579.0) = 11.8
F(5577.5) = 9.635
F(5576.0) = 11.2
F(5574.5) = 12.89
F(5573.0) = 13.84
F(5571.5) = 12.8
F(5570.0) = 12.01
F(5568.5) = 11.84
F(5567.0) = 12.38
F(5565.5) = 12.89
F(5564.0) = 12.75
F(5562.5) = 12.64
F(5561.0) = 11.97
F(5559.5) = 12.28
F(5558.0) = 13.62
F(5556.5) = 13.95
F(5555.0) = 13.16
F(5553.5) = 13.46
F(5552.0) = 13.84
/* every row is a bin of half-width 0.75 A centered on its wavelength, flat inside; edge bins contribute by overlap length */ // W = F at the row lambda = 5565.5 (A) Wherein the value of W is 12.89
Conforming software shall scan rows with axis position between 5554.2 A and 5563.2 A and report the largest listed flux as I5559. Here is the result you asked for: 13.95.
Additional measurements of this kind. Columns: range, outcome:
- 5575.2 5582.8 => 13.54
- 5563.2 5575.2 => 13.84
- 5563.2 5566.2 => 12.89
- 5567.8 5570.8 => 12.01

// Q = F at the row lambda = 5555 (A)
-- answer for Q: 13.16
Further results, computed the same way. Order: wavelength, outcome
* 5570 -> 12.01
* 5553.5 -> 13.46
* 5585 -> 11.04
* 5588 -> 11.54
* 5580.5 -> 13.54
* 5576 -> 11.2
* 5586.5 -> 11.33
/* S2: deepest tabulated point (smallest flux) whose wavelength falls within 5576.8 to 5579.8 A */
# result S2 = 9.635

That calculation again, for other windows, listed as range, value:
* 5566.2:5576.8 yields 11.2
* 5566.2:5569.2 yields 11.84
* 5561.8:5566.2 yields 12.64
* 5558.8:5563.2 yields 11.97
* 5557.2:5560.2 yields 12.28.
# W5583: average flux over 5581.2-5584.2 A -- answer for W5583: 11.8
